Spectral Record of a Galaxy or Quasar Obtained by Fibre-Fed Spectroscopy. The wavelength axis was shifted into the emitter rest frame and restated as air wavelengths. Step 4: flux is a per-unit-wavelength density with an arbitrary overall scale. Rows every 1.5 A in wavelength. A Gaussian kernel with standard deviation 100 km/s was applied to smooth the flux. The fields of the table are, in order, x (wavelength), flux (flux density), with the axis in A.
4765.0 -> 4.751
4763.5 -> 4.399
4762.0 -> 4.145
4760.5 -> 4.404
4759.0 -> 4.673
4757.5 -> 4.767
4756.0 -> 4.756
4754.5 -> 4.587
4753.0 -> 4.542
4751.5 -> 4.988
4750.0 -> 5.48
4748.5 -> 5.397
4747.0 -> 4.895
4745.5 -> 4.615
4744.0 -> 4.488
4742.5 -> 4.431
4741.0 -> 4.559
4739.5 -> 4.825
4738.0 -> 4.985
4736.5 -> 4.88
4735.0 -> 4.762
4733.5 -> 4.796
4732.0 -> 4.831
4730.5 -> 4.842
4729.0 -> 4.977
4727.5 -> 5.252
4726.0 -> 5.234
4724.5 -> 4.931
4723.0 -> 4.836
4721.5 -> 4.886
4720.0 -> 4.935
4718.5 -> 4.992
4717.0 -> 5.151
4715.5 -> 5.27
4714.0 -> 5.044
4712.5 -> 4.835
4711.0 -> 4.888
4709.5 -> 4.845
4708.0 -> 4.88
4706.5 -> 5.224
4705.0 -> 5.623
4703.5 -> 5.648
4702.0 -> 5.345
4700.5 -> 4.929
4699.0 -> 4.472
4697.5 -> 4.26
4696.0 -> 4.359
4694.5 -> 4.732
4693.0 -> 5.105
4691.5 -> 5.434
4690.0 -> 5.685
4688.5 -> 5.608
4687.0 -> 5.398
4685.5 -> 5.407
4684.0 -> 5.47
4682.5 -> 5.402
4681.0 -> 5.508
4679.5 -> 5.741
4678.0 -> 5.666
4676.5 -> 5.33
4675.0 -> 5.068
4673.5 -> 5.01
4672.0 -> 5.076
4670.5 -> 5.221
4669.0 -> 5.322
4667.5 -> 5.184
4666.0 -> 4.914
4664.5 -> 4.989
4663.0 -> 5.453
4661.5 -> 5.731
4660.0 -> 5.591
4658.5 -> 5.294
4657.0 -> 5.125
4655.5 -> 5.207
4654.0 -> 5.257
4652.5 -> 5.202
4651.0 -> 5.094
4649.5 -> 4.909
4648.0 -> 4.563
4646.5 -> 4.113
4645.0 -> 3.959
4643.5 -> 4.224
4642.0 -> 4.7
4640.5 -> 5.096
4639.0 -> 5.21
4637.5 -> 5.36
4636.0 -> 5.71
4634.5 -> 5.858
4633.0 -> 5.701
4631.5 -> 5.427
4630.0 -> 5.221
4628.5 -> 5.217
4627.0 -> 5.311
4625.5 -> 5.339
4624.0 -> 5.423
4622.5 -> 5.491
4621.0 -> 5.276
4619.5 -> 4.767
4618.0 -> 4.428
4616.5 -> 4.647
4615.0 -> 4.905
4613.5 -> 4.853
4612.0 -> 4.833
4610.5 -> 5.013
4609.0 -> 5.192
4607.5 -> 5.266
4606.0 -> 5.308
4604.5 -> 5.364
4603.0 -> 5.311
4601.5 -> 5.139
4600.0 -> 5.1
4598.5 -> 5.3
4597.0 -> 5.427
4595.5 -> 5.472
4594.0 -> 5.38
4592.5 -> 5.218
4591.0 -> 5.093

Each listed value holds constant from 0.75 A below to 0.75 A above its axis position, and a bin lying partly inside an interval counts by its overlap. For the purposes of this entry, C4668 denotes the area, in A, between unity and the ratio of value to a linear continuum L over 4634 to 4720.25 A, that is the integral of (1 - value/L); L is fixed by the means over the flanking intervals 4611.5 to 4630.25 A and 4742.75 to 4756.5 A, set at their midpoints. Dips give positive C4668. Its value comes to -2.9 A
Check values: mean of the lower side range 5.05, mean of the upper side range 4.85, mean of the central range 5.13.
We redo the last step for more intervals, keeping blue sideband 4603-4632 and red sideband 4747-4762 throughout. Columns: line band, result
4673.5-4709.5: -1.91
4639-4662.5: 0.44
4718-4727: -0.17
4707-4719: -0.21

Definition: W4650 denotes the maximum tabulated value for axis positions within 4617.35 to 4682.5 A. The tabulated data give 5.858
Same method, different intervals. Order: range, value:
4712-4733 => 5.27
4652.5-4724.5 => 5.741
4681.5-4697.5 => 5.685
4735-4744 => 4.985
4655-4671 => 5.731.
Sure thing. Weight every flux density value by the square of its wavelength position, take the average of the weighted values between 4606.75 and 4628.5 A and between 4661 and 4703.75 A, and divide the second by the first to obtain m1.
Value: 1.1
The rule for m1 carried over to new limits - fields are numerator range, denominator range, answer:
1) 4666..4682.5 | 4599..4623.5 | 1.08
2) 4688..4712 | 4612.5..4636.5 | 1.00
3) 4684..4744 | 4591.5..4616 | 1.01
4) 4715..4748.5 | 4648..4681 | 0.96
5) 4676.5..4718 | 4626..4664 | 1.03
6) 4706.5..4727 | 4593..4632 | 1.01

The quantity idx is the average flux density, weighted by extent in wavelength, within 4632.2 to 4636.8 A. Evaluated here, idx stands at 5.75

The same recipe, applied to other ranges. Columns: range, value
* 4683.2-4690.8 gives 5.51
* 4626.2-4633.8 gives 5.38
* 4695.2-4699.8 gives 4.37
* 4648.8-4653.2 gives 5.07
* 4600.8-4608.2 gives 5.28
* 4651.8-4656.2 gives 5.22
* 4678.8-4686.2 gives 5.5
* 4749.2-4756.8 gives 4.87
